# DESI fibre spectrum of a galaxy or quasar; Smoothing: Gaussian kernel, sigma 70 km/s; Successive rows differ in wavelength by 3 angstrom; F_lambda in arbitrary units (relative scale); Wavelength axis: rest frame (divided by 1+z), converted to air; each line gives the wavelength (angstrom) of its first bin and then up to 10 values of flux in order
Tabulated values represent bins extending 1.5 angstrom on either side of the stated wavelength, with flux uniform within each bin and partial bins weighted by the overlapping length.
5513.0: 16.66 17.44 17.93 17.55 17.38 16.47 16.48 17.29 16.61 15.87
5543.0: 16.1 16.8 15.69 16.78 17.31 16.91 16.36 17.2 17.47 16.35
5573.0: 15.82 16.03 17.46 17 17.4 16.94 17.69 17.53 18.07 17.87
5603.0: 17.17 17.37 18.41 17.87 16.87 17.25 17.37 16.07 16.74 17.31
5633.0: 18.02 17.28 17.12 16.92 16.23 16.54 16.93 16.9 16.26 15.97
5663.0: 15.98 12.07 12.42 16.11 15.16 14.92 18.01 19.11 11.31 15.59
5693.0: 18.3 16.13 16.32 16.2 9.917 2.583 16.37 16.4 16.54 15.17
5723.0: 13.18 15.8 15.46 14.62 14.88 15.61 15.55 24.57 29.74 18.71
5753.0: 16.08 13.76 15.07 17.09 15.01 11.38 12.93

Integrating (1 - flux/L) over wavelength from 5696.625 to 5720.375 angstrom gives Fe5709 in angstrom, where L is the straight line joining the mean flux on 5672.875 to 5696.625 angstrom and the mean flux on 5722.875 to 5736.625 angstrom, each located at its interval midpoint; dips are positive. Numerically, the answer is 2.7 angstrom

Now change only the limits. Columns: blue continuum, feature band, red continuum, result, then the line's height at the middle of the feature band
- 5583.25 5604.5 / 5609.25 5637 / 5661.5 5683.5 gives -1.0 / 16.6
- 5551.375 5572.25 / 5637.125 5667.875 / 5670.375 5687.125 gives 0.4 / 16.3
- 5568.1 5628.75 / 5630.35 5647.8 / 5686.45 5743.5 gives -0.8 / 16.3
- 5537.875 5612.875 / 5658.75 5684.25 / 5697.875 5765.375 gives 1.5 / 16.3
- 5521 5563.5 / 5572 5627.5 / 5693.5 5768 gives -2.7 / 16.4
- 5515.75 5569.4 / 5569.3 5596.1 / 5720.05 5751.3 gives 0.1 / 17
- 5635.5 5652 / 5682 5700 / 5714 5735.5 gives -0.4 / 15.9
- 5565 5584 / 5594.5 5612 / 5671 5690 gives -1.4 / 16.5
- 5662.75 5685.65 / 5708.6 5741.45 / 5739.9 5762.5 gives 5.0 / 17.8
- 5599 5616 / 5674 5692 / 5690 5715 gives -1.2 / 14.8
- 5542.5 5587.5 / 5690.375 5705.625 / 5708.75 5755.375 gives 1.1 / 16.9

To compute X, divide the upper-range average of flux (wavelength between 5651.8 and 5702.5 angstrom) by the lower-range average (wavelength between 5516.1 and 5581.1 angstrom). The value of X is 0.9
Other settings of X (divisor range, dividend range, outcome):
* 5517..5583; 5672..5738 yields 0.89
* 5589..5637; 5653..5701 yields 0.90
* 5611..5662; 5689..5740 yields 0.87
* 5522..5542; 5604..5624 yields 1.04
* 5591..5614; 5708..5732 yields 0.83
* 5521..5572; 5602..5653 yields 1.02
